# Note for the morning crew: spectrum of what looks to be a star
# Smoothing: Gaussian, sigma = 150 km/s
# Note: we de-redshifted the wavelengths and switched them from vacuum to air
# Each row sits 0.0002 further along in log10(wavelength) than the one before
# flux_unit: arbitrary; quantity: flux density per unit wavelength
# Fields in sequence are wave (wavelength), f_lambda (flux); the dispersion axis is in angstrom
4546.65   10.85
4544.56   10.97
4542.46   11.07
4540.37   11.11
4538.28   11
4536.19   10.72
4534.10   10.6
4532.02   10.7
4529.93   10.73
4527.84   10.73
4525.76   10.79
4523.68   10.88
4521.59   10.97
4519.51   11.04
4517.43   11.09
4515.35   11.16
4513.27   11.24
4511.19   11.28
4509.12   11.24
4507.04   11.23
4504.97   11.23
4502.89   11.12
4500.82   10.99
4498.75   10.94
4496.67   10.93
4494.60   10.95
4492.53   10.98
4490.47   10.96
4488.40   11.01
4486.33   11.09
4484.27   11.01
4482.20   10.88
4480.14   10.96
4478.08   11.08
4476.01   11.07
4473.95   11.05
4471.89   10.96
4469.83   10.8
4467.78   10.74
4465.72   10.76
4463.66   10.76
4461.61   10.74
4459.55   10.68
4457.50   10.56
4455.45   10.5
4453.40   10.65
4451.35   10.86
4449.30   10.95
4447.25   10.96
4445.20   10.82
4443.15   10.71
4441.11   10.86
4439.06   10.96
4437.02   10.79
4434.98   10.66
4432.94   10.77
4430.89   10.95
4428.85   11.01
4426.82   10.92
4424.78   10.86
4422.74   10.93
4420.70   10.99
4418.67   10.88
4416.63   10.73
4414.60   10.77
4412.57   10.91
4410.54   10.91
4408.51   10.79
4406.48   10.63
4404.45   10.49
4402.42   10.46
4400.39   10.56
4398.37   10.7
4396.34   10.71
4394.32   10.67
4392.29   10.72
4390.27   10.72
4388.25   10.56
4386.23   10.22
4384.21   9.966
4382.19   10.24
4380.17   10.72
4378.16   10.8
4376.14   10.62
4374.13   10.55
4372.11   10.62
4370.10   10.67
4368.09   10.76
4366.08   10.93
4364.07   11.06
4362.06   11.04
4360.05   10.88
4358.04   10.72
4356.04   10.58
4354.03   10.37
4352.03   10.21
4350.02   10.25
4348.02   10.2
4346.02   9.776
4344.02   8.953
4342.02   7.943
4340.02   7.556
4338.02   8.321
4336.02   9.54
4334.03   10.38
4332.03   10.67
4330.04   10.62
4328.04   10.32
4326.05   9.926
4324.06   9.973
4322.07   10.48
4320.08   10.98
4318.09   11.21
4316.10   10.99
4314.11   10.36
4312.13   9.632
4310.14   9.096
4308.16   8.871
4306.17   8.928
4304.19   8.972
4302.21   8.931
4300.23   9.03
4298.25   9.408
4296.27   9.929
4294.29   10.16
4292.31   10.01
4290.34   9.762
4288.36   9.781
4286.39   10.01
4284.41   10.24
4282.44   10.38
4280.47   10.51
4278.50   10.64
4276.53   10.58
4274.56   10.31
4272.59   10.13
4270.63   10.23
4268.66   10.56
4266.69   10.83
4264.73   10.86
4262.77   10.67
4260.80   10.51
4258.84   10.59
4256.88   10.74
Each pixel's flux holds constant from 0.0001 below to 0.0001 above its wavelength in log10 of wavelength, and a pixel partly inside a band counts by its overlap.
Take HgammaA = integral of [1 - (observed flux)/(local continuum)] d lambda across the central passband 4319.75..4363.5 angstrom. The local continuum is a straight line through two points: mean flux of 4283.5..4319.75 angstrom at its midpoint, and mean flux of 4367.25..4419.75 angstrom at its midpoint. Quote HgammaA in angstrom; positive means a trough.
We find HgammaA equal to 0.68 angstrom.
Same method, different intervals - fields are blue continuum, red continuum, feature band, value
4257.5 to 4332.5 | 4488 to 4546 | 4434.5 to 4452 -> -0.2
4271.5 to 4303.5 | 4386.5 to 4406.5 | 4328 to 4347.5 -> 1.7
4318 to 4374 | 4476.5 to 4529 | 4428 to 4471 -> -0.2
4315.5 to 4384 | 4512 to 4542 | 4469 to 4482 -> -0.3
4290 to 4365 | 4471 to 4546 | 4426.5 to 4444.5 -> -0.5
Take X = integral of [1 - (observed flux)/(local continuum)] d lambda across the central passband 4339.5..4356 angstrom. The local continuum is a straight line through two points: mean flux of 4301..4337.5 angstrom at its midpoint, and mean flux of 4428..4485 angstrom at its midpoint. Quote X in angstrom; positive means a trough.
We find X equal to 1.0 angstrom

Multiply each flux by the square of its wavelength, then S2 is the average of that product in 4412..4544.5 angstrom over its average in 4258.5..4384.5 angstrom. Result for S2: 1.2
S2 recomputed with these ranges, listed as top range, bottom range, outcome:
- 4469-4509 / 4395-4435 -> 1.06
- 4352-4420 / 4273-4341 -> 1.12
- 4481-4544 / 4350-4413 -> 1.10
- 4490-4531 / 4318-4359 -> 1.20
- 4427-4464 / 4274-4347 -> 1.17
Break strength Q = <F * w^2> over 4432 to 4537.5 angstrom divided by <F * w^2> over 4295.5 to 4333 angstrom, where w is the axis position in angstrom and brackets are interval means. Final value 1.19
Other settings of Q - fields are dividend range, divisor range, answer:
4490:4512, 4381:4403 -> 1.11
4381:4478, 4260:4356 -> 1.14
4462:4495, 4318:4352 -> 1.19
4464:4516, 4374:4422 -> 1.08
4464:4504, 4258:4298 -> 1.17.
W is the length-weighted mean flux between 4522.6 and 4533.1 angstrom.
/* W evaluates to 10.8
